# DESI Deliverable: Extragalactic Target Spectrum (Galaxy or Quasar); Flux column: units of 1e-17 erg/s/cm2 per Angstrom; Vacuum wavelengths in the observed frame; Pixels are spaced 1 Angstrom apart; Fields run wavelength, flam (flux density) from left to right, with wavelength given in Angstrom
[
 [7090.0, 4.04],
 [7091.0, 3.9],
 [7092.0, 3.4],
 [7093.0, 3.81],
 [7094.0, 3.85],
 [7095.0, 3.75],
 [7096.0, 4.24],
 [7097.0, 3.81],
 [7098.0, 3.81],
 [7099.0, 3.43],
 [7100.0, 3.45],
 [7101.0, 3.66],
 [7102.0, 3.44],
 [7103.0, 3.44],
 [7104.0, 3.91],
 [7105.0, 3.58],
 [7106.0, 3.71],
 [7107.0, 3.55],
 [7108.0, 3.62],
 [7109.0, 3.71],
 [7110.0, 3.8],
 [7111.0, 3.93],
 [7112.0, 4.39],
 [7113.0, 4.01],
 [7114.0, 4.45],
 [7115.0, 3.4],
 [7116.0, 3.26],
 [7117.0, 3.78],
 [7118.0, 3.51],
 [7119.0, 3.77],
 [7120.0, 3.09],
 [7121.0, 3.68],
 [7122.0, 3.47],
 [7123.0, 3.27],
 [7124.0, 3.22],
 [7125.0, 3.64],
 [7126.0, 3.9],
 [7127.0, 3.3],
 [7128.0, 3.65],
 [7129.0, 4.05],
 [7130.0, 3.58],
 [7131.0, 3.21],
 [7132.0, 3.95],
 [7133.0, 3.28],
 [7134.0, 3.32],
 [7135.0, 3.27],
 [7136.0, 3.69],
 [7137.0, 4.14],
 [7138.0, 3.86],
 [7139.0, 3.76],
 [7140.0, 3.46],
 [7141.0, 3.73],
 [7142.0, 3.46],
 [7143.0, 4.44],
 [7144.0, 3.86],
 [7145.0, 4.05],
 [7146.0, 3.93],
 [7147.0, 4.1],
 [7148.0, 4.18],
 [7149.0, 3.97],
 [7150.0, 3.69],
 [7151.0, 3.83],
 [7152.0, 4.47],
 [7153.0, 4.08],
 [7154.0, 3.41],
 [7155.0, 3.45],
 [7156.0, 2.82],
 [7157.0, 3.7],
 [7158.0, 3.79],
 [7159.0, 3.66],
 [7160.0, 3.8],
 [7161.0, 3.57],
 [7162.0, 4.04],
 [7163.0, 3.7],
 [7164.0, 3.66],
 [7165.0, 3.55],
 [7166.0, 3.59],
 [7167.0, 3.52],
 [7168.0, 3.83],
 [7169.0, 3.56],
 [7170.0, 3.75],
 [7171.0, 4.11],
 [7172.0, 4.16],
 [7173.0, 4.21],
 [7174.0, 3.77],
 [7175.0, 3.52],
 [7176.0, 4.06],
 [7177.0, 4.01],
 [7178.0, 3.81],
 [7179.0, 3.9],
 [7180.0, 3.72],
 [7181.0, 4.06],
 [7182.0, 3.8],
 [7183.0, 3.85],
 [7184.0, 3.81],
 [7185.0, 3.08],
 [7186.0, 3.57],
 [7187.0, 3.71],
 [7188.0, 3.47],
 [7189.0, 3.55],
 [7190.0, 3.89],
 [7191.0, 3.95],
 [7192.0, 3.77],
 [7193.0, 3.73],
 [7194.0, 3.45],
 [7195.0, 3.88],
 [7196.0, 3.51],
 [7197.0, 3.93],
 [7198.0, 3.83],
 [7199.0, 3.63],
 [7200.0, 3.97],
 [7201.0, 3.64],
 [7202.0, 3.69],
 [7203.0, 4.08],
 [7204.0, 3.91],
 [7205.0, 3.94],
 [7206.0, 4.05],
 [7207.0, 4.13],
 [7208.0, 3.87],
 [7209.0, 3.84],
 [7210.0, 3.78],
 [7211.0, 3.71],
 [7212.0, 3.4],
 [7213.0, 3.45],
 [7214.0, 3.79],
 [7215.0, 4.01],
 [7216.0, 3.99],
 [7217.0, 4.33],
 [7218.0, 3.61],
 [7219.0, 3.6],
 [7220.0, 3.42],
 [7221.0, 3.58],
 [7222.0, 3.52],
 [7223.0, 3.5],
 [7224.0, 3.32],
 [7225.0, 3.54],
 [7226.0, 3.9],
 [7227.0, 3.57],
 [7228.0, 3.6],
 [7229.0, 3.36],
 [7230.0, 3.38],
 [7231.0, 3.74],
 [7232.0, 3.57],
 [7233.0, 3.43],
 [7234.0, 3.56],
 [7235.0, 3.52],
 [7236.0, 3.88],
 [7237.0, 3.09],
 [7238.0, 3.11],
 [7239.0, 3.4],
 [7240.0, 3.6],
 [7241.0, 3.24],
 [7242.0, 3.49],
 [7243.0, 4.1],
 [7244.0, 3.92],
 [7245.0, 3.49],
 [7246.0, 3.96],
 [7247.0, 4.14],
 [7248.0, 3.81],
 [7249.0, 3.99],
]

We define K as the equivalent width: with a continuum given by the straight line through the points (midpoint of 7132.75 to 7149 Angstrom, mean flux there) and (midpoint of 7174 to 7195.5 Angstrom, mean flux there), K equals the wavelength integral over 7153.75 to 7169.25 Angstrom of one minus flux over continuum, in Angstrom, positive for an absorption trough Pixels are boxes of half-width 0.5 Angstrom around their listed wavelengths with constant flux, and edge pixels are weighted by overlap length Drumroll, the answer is 0.7 Angstrom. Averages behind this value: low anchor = 3.8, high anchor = 3.74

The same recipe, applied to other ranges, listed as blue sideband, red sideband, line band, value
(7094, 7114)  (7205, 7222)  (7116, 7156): 0.9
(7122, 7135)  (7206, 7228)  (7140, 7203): -2.9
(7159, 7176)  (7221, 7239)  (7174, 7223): -1.7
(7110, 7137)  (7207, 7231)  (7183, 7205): -0.4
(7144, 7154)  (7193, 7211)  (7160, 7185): 0.8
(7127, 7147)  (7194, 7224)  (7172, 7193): -0.2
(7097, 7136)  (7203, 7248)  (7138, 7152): -1.0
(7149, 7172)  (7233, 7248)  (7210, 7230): 0.0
